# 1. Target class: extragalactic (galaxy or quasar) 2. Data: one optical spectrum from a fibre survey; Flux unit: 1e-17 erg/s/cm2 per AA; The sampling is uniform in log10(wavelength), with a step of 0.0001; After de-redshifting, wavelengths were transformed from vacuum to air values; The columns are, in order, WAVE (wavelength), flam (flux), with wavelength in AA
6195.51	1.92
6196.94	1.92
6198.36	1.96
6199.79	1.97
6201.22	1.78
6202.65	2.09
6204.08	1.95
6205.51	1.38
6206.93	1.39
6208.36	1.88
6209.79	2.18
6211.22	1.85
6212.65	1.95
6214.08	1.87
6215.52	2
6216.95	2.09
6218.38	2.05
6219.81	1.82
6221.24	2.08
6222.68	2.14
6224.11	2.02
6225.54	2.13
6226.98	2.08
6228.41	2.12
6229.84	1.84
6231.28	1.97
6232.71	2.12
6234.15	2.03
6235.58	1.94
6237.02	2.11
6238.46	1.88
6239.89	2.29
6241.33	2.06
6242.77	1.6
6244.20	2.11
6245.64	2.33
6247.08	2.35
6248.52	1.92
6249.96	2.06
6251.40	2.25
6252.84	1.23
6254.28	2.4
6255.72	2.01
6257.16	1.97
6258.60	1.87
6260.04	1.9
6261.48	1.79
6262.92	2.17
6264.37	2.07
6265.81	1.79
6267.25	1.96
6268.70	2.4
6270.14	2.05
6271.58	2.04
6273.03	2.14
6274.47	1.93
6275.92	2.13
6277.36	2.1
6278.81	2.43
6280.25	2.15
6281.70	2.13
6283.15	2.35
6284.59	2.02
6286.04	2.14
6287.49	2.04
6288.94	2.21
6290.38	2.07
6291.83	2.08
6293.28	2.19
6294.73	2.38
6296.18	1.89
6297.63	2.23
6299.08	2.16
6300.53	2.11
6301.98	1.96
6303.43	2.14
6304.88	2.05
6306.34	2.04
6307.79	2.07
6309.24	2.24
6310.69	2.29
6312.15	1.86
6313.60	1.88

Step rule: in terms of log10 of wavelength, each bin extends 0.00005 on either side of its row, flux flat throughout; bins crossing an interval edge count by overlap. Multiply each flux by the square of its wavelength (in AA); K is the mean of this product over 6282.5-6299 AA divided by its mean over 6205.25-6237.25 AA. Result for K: 1.1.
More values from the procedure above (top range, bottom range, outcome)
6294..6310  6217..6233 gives 1.07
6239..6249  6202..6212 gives 1.17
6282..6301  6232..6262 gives 1.08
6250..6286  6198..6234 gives 1.07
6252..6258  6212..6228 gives 0.95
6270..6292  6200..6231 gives 1.12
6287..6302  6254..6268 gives 1.09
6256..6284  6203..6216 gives 1.15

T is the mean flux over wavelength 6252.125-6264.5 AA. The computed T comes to 1.93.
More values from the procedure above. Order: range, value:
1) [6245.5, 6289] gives 2.07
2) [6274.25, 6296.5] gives 2.15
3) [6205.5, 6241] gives 1.98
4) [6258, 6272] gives 2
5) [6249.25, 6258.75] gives 1.98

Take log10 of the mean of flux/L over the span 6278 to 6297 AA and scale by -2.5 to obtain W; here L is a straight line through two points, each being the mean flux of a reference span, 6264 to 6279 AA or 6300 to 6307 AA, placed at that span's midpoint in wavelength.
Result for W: -0.05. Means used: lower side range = 2.08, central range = 2.16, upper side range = 2.06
